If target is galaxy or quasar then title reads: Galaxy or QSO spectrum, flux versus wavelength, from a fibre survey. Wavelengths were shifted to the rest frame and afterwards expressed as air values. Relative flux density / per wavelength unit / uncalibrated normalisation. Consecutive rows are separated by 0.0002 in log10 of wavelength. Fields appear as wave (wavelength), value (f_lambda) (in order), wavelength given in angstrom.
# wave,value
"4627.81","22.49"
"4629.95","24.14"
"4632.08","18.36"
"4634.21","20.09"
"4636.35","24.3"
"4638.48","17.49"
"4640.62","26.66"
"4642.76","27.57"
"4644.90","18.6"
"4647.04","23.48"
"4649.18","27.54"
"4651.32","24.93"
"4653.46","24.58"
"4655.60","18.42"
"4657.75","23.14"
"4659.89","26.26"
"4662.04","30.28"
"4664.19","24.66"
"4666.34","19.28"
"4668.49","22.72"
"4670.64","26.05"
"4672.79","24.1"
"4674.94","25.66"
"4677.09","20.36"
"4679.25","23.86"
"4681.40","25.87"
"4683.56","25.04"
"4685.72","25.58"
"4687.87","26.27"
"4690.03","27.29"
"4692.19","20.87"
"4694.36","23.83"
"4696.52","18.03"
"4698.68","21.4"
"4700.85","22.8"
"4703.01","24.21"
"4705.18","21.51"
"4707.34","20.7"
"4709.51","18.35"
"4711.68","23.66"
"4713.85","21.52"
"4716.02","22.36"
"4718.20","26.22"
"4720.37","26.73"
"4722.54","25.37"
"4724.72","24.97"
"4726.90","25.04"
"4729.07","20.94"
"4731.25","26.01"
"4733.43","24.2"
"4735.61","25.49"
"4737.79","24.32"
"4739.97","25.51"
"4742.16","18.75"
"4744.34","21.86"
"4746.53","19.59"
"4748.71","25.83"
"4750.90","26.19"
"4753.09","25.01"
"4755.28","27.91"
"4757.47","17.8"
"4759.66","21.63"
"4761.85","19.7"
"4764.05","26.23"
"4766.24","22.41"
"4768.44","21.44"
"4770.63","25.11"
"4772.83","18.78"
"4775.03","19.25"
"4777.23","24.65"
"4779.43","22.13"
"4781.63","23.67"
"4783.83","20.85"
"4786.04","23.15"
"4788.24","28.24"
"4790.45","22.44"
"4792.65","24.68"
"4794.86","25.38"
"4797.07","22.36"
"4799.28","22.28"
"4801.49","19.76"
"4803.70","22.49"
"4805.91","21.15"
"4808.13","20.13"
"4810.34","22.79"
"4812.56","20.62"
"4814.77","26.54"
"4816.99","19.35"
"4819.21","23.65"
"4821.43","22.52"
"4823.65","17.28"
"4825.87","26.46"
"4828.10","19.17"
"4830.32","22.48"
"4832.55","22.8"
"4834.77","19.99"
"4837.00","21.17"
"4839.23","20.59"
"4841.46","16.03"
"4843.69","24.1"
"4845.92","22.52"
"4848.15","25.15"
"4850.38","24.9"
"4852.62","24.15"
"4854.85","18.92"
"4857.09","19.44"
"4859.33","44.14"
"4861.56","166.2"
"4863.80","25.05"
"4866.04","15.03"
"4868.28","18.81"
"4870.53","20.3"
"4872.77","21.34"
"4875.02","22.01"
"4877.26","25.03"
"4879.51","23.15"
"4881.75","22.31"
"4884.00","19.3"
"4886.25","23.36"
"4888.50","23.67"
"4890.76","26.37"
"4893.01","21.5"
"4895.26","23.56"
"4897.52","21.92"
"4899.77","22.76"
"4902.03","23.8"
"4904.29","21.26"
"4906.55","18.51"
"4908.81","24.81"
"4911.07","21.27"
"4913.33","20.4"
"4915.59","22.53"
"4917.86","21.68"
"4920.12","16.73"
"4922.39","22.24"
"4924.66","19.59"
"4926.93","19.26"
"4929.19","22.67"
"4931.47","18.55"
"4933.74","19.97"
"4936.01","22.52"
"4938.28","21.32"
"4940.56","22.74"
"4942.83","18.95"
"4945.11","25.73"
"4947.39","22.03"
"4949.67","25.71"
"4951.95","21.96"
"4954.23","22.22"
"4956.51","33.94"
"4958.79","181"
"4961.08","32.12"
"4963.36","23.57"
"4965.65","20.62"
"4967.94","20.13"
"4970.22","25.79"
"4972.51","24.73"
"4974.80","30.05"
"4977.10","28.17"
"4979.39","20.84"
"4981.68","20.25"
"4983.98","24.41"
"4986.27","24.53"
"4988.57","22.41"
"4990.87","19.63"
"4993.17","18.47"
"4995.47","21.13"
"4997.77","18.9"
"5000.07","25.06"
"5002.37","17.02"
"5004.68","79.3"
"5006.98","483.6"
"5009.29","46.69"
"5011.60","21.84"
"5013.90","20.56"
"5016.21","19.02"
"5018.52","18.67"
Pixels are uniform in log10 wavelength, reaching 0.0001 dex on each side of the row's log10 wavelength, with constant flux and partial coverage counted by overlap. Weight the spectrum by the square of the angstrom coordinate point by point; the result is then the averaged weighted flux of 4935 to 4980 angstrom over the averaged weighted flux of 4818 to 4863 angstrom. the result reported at 1.13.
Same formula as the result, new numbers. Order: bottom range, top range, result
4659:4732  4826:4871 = 1.33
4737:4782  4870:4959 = 1.16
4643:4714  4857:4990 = 1.33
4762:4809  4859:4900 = 1.41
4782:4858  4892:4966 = 1.29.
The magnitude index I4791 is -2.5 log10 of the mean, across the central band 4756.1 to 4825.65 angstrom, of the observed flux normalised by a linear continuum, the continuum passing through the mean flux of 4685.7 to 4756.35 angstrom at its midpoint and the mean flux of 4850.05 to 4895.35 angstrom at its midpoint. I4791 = 0.19 mag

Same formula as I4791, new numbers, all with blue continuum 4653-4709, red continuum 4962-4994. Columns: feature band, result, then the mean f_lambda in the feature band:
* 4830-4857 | 0.075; 21.8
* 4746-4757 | -0.061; 24.8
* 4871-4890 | 0.038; 22.5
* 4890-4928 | 0.081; 21.6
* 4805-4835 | 0.074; 21.8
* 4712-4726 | -0.046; 24.5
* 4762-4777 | 0.059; 22.2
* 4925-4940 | 0.125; 20.7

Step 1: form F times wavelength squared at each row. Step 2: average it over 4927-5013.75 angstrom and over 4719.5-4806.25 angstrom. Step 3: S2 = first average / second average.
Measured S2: 2.0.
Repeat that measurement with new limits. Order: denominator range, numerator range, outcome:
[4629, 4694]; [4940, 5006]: 1.53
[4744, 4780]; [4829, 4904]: 1.24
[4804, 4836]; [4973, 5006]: 1.42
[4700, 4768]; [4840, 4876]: 1.43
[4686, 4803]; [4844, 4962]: 1.32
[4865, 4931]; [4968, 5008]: 2.47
